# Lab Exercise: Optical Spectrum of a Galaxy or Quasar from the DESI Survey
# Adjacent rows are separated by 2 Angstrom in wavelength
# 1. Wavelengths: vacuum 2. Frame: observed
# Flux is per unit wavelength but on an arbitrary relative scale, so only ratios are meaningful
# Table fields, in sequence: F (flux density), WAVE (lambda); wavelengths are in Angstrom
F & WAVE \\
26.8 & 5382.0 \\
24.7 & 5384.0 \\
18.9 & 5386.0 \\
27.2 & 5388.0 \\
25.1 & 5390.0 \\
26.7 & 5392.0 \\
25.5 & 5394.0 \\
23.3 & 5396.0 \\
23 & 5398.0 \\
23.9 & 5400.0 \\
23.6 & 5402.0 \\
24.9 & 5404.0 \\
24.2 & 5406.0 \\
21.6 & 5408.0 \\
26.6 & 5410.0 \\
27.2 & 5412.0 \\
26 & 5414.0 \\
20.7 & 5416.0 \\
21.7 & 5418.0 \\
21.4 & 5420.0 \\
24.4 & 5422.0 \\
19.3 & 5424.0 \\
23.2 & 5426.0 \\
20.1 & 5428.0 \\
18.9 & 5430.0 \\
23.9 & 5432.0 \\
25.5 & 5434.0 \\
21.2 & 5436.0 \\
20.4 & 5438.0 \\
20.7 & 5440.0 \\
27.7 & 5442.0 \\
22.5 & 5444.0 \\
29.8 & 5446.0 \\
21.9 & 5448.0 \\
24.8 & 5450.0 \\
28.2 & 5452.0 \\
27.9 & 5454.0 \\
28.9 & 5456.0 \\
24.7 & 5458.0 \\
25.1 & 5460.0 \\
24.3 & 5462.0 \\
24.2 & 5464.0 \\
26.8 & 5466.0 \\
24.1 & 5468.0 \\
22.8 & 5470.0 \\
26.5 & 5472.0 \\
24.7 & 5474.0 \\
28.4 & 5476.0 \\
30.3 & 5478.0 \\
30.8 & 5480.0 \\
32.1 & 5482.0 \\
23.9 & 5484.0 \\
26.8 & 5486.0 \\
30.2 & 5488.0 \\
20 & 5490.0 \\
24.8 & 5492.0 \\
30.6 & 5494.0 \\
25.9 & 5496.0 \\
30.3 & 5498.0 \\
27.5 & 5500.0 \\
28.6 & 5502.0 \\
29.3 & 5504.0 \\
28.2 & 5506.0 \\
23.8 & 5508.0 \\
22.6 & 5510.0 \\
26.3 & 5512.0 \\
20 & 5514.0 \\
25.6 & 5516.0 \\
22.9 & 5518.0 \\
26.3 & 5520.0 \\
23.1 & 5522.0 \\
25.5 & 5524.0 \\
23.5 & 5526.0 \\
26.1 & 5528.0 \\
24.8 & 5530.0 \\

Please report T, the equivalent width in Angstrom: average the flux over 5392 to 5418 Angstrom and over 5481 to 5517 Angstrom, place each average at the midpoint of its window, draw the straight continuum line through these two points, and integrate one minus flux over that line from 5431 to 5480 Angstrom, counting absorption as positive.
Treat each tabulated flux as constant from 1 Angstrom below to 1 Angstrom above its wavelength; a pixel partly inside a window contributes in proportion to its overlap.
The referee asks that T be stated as 0.2 Angstrom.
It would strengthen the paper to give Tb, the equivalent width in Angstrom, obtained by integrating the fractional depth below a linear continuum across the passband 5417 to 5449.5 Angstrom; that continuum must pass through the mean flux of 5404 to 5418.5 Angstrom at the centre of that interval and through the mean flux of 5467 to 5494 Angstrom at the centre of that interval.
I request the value 3.0 Angstrom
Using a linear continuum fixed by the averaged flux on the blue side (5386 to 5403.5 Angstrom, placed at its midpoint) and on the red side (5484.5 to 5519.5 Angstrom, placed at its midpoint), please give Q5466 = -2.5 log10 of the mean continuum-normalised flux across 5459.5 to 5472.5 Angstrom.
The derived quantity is 0.033 mag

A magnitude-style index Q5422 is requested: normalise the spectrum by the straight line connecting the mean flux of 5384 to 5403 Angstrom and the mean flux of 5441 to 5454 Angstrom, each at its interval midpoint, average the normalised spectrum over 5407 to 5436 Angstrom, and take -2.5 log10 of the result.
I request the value 0.10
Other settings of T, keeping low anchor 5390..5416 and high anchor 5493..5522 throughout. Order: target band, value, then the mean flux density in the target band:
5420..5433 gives 1.7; 21.6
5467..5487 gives -1.0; 27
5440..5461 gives -0.5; 25.9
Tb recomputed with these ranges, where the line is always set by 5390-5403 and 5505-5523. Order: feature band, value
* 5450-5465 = -1.1 Angstrom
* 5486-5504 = -2.2 Angstrom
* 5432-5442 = 0.7 Angstrom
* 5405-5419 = 0.2 Angstrom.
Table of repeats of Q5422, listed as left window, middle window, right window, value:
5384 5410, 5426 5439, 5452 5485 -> 0.17 mag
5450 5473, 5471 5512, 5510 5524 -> -0.10 mag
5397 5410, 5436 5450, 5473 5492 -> 0.08 mag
